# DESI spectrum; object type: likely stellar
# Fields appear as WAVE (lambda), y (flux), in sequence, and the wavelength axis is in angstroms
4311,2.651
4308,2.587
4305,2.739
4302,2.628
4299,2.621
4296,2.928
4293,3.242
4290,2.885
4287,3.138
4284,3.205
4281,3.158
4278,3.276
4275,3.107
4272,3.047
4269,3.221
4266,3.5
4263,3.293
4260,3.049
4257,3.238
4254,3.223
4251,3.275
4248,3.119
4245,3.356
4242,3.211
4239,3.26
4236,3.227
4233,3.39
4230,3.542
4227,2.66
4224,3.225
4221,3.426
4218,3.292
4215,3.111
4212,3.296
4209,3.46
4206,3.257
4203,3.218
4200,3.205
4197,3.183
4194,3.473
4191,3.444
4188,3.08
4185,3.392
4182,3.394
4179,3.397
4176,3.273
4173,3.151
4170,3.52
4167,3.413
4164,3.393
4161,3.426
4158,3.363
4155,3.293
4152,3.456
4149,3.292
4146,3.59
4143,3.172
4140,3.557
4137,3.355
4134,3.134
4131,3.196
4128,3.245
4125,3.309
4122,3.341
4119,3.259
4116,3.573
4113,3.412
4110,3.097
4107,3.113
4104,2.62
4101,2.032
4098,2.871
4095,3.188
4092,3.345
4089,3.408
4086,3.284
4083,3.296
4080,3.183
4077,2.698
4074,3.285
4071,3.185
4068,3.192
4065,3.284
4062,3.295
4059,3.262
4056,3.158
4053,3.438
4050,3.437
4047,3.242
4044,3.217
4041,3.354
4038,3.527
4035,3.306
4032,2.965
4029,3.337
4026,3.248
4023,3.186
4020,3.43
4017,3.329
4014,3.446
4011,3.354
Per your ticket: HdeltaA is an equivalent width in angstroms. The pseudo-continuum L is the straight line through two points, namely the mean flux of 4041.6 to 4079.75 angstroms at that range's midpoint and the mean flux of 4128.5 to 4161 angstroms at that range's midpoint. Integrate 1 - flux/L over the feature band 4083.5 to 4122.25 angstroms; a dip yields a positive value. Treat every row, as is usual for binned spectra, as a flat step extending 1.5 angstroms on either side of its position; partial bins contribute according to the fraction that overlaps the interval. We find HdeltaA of 2.0 angstroms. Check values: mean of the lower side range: 3.23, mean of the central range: 3.12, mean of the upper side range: 3.34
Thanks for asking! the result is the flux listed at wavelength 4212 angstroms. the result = 3.296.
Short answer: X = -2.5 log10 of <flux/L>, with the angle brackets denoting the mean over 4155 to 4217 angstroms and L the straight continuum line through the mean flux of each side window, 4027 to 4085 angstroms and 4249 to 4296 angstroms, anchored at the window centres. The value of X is -0.04 mag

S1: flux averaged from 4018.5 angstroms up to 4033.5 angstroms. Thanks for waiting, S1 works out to 3.23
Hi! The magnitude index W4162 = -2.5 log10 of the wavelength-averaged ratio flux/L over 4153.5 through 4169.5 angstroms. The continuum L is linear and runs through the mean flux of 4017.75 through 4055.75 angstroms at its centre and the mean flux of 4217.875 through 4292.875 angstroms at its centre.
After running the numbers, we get -0.04 mag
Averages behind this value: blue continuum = 3.3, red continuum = 3.21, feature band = 3.39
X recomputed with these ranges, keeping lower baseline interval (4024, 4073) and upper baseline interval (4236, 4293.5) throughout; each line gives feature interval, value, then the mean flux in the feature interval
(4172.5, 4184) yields -0.03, 3.32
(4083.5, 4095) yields -0.02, 3.32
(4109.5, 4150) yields -0.03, 3.33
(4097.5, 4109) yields 0.22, 2.66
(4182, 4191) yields -0.02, 3.3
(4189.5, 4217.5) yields -0.02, 3.29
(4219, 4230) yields 0.01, 3.17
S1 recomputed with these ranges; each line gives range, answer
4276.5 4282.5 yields 3.22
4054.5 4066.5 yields 3.25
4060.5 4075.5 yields 3.25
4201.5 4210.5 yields 3.31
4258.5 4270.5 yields 3.27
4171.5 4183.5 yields 3.3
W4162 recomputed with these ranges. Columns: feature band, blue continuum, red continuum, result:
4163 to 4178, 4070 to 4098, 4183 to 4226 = -0.030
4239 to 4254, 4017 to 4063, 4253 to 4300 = -0.028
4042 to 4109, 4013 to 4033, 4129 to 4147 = 0.054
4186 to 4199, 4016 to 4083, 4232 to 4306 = -0.040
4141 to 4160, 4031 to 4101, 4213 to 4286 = -0.049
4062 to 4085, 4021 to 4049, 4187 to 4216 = 0.034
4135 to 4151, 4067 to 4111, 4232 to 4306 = -0.105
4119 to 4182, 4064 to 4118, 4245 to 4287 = -0.065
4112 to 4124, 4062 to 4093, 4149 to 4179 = -0.035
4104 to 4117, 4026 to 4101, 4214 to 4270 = 0.005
